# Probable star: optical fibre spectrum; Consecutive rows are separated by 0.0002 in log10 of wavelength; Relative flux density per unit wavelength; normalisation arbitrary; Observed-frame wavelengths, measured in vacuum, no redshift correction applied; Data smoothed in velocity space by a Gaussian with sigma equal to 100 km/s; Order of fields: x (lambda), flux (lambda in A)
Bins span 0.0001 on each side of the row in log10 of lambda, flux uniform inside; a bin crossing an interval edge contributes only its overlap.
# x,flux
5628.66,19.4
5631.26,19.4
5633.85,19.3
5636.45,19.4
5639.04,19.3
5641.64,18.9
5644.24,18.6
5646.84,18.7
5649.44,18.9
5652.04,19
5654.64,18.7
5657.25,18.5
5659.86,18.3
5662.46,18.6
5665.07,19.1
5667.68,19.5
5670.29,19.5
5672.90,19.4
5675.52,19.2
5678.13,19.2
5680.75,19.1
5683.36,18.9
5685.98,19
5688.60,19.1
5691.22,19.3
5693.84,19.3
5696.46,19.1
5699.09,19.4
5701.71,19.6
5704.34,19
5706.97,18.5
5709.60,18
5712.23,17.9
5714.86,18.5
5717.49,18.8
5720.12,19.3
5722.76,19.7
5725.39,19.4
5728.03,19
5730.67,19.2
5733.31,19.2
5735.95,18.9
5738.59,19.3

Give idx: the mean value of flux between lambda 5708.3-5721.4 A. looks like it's 18.5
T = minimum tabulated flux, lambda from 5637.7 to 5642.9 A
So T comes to 18.9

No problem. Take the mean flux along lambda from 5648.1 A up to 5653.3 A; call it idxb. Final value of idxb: 19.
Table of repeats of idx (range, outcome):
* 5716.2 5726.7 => 19.3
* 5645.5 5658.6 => 18.8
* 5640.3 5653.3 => 18.8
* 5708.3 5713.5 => 18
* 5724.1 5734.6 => 19.2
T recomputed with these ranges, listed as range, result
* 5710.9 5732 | 17.9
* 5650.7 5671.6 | 18.3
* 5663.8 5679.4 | 19.1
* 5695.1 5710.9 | 18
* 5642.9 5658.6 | 18.5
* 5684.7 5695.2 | 19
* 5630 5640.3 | 19.3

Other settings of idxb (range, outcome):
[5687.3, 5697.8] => 19.2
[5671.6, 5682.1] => 19.2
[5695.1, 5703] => 19.4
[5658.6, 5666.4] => 18.7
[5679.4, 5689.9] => 19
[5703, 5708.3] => 18.7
